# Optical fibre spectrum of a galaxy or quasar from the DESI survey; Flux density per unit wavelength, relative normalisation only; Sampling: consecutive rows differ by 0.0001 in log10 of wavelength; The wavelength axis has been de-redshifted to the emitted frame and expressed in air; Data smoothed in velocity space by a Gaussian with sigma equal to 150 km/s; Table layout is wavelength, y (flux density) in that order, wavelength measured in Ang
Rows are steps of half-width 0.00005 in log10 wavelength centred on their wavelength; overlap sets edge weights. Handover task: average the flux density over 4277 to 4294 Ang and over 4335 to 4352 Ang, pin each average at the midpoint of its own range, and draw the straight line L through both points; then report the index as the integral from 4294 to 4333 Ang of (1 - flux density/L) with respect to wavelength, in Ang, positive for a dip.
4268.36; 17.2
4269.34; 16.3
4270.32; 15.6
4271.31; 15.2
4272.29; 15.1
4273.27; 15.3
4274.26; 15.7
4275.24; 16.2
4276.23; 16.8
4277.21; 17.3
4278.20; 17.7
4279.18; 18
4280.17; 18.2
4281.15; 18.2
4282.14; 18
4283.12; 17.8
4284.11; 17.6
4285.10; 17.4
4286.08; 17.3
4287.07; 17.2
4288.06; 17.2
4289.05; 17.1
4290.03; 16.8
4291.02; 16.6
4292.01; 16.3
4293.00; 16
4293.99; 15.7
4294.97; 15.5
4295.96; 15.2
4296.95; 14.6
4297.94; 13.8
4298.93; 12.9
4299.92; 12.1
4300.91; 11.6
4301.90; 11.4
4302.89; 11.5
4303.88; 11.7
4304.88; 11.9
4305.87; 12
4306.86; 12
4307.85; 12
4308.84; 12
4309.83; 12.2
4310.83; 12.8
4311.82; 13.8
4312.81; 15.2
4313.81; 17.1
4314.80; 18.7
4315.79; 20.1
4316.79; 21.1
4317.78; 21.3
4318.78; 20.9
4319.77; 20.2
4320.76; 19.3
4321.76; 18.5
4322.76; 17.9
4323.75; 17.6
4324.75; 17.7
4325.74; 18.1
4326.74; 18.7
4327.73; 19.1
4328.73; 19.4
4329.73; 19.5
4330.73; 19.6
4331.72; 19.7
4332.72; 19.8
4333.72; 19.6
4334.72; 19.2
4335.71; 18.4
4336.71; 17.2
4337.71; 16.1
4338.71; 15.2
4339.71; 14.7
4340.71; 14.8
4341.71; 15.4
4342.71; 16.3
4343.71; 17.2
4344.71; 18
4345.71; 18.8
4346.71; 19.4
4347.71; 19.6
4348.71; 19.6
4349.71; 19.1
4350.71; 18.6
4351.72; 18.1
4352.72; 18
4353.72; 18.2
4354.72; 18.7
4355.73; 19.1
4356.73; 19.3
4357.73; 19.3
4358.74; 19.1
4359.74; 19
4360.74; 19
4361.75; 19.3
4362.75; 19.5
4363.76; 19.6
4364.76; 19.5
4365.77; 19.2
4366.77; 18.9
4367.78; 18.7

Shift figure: 2.9 Ang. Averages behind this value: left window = 17.3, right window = 17.5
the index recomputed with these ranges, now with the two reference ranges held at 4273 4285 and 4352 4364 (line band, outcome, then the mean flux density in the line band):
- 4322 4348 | 0.7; 18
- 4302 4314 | 3.5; 12.7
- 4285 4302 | 2.2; 15.3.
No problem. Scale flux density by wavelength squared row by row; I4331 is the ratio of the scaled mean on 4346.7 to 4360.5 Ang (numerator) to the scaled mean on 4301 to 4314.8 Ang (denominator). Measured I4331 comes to 1.5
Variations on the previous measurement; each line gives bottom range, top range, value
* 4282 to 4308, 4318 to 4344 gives 1.25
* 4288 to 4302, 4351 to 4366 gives 1.31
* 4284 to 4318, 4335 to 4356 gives 1.20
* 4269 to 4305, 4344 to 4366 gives 1.25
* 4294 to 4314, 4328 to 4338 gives 1.47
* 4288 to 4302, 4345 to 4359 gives 1.30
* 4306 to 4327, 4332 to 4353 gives 1.06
